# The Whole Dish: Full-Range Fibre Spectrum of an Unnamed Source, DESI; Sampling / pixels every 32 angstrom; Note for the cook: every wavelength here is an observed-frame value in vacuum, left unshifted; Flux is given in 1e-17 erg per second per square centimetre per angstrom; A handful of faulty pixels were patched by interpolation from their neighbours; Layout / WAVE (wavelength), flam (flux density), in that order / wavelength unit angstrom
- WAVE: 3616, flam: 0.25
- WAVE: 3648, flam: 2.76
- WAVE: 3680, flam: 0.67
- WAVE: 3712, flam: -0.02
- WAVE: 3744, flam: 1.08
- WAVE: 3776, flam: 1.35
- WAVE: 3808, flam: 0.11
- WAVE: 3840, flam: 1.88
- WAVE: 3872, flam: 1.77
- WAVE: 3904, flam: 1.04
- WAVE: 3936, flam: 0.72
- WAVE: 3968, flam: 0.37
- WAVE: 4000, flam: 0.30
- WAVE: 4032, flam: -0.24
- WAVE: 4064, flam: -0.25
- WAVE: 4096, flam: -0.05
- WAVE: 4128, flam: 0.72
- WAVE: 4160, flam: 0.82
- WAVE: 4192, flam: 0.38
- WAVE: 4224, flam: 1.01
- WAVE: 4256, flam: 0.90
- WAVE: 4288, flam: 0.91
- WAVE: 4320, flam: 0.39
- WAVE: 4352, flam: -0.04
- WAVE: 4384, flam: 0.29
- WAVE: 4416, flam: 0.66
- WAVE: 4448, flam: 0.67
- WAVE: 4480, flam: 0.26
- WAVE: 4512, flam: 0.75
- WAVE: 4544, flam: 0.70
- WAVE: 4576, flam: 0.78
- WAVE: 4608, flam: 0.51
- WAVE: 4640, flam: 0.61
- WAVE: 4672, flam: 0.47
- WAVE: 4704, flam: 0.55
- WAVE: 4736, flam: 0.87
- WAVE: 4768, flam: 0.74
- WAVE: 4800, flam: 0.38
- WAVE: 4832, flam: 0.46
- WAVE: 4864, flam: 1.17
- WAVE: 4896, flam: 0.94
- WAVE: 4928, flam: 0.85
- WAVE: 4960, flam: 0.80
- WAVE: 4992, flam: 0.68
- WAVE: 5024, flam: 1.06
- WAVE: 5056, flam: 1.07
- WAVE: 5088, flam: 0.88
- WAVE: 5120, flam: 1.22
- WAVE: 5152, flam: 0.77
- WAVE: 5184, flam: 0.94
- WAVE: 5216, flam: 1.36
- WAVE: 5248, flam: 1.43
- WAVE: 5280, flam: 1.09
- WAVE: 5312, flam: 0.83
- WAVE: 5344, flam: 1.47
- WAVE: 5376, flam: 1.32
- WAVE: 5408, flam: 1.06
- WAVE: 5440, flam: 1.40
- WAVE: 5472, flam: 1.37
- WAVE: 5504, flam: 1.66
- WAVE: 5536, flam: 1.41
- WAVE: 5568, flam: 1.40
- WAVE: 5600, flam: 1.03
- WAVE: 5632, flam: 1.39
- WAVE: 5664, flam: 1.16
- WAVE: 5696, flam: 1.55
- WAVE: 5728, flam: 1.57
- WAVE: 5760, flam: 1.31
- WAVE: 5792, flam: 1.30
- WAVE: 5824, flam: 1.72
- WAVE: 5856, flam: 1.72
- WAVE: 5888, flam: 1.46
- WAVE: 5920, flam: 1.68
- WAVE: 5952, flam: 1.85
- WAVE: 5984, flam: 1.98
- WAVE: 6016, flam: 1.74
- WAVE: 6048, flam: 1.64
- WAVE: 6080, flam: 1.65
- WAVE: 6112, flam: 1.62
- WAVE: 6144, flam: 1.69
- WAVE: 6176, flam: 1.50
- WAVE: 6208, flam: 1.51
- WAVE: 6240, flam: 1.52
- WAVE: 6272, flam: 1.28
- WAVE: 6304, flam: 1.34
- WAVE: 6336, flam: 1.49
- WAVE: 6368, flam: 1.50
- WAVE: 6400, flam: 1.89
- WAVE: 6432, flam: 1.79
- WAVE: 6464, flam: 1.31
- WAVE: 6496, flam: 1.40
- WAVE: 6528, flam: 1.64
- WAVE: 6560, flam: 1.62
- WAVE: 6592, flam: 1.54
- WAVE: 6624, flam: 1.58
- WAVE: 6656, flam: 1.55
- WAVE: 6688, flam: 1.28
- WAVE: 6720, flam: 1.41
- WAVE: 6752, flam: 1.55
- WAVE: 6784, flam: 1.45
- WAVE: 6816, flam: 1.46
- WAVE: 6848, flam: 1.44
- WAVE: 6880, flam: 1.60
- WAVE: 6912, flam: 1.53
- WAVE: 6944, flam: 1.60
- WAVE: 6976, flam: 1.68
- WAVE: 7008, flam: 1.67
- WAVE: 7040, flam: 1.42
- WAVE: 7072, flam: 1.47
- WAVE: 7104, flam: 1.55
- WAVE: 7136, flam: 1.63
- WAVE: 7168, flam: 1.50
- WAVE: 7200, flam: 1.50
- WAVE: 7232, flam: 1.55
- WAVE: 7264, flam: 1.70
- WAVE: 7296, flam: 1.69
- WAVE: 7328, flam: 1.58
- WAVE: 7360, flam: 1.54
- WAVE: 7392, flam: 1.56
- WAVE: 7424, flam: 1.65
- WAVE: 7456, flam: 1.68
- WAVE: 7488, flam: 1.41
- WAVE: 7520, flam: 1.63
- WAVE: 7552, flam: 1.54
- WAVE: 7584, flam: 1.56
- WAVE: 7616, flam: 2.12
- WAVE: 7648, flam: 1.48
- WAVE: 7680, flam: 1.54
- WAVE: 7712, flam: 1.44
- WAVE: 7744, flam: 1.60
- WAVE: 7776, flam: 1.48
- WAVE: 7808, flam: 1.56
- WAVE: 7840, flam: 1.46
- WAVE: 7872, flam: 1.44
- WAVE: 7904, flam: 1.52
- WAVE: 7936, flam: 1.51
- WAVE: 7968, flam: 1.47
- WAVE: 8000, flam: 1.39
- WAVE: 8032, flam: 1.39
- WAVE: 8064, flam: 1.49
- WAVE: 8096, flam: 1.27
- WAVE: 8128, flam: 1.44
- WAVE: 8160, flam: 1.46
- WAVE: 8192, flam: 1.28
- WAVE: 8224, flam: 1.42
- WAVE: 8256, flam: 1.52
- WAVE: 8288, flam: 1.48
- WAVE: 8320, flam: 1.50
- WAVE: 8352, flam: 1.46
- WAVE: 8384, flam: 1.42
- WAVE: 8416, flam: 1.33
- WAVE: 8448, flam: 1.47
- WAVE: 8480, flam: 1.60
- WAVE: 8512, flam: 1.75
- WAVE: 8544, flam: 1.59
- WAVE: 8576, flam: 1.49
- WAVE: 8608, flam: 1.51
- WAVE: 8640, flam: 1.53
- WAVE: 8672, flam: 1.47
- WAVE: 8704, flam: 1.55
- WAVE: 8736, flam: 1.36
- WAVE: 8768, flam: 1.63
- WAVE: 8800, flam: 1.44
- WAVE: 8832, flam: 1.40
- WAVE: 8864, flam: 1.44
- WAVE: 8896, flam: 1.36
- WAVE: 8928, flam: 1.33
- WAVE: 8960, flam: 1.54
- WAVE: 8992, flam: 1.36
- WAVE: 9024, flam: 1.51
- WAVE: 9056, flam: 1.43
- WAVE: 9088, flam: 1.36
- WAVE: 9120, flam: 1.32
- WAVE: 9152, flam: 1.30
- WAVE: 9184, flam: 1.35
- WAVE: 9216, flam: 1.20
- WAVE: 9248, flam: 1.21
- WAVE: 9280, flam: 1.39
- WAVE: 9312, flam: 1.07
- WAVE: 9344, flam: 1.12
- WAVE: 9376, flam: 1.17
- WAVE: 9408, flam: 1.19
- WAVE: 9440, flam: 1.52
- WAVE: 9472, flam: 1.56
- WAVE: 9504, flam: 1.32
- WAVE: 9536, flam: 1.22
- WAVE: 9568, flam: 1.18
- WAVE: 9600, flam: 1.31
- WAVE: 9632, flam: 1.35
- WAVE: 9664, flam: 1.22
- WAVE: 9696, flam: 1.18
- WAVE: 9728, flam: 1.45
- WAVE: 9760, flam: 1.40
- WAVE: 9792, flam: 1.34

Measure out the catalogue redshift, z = 0.296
